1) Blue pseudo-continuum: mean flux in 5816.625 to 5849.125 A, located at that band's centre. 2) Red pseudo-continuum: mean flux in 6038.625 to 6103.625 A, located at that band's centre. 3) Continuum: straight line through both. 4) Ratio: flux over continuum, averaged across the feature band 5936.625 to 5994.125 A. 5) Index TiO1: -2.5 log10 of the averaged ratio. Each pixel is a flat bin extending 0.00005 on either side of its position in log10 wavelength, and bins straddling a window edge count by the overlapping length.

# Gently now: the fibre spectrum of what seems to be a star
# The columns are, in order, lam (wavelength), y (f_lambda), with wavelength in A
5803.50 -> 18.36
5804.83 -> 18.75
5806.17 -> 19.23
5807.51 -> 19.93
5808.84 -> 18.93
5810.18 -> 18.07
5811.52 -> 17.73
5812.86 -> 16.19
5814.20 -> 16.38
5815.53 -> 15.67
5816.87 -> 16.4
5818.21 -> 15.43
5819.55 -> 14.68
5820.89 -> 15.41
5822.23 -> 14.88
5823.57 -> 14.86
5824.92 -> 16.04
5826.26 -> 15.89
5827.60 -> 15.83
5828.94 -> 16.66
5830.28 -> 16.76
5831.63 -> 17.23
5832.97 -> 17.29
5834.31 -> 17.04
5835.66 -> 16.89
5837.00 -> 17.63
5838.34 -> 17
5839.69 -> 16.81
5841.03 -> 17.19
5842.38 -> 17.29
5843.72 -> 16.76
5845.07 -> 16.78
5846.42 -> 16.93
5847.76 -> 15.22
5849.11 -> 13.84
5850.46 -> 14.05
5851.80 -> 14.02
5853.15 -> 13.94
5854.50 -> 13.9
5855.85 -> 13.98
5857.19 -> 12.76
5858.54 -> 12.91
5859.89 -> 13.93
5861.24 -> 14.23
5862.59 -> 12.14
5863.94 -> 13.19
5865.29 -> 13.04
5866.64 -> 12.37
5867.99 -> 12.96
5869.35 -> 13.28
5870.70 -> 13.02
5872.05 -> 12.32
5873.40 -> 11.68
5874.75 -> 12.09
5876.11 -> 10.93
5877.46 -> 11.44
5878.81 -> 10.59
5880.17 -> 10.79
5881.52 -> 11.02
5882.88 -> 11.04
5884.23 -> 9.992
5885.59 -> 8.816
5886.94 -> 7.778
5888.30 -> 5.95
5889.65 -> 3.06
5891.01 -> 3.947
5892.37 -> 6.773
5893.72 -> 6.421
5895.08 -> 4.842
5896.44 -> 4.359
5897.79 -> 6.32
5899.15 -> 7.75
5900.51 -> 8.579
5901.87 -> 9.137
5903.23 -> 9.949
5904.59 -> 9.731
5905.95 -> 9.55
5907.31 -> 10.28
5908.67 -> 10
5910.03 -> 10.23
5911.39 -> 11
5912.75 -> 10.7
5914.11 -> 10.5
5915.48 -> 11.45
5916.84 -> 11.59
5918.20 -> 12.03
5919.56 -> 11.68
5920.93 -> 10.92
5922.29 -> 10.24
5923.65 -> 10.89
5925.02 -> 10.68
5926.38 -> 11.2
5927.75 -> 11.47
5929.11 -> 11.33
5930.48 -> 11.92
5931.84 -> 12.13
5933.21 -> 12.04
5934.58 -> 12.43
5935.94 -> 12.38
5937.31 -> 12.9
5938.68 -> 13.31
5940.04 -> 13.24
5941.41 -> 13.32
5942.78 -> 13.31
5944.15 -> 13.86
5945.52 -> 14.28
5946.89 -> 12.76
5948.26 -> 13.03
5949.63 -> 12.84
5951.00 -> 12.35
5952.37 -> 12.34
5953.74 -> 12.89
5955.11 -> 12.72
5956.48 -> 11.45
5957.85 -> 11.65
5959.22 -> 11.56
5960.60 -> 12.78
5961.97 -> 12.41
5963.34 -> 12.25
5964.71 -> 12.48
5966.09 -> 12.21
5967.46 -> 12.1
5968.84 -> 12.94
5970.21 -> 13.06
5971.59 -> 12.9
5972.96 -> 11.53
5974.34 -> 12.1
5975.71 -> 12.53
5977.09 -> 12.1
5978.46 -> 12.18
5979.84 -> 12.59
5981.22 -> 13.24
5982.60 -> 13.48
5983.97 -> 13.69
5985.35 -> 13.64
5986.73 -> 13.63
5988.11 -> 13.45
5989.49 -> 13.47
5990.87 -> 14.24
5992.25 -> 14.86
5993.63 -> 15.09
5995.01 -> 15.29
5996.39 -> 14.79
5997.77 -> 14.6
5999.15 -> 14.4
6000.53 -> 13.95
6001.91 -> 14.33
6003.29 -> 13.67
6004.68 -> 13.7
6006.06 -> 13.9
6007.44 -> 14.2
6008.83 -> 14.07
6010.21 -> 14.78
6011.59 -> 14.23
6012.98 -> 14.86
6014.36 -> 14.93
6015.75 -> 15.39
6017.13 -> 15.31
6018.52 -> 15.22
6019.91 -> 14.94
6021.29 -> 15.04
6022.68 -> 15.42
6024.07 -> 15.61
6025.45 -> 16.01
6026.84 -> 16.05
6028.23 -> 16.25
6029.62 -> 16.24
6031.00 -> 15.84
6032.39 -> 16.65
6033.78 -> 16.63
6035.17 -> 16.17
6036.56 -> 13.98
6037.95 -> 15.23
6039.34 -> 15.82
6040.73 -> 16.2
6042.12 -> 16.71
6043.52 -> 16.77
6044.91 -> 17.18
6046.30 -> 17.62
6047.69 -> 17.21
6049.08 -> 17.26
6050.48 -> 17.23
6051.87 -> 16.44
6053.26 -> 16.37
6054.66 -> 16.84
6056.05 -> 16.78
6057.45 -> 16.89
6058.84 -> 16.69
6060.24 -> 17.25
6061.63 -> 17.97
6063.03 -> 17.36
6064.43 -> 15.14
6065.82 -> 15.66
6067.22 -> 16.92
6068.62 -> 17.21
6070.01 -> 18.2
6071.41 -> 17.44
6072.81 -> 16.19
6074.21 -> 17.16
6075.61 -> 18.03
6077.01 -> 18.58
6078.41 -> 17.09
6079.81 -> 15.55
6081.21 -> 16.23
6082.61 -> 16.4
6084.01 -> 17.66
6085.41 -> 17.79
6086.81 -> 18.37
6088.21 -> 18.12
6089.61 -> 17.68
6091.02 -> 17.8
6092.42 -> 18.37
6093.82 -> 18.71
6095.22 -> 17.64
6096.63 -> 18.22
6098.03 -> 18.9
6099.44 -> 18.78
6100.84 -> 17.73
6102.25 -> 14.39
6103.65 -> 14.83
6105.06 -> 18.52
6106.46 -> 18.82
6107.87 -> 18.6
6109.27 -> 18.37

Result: 0.28 mag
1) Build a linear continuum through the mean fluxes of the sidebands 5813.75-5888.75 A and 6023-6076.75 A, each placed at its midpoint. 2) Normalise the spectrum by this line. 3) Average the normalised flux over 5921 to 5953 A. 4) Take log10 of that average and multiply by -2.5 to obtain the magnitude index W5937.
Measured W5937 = 0.23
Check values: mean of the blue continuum 14.1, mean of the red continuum 16.6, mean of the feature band 12.3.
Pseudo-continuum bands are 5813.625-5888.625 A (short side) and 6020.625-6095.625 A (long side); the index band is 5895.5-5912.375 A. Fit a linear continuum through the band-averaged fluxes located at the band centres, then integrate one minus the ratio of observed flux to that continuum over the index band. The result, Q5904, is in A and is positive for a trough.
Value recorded 6.7 A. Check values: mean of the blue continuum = 14.1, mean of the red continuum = 16.8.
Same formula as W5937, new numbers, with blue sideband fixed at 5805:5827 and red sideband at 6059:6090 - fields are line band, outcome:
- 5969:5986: 0.310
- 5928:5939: 0.349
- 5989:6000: 0.165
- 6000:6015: 0.194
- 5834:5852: 0.027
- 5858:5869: 0.267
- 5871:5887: 0.470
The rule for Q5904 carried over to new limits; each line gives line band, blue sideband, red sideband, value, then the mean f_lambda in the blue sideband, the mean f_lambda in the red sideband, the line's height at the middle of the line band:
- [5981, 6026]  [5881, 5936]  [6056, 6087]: -1.8 A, 9.53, 17.1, 13.9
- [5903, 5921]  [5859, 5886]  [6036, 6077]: 3.2 A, 12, 16.8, 13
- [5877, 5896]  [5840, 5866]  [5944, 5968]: 8.2 A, 14.6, 12.5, 13.9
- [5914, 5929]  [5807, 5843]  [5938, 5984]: 2.9 A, 16.7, 12.7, 13.8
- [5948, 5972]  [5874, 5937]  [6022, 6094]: -0.3 A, 9.76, 16.8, 12.3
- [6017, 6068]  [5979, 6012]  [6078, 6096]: -1.6 A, 14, 17.5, 15.8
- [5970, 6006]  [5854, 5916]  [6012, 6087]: 1.4 A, 10.2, 16.5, 14.1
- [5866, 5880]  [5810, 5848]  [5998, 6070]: 3.7 A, 16.4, 15.8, 16.3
